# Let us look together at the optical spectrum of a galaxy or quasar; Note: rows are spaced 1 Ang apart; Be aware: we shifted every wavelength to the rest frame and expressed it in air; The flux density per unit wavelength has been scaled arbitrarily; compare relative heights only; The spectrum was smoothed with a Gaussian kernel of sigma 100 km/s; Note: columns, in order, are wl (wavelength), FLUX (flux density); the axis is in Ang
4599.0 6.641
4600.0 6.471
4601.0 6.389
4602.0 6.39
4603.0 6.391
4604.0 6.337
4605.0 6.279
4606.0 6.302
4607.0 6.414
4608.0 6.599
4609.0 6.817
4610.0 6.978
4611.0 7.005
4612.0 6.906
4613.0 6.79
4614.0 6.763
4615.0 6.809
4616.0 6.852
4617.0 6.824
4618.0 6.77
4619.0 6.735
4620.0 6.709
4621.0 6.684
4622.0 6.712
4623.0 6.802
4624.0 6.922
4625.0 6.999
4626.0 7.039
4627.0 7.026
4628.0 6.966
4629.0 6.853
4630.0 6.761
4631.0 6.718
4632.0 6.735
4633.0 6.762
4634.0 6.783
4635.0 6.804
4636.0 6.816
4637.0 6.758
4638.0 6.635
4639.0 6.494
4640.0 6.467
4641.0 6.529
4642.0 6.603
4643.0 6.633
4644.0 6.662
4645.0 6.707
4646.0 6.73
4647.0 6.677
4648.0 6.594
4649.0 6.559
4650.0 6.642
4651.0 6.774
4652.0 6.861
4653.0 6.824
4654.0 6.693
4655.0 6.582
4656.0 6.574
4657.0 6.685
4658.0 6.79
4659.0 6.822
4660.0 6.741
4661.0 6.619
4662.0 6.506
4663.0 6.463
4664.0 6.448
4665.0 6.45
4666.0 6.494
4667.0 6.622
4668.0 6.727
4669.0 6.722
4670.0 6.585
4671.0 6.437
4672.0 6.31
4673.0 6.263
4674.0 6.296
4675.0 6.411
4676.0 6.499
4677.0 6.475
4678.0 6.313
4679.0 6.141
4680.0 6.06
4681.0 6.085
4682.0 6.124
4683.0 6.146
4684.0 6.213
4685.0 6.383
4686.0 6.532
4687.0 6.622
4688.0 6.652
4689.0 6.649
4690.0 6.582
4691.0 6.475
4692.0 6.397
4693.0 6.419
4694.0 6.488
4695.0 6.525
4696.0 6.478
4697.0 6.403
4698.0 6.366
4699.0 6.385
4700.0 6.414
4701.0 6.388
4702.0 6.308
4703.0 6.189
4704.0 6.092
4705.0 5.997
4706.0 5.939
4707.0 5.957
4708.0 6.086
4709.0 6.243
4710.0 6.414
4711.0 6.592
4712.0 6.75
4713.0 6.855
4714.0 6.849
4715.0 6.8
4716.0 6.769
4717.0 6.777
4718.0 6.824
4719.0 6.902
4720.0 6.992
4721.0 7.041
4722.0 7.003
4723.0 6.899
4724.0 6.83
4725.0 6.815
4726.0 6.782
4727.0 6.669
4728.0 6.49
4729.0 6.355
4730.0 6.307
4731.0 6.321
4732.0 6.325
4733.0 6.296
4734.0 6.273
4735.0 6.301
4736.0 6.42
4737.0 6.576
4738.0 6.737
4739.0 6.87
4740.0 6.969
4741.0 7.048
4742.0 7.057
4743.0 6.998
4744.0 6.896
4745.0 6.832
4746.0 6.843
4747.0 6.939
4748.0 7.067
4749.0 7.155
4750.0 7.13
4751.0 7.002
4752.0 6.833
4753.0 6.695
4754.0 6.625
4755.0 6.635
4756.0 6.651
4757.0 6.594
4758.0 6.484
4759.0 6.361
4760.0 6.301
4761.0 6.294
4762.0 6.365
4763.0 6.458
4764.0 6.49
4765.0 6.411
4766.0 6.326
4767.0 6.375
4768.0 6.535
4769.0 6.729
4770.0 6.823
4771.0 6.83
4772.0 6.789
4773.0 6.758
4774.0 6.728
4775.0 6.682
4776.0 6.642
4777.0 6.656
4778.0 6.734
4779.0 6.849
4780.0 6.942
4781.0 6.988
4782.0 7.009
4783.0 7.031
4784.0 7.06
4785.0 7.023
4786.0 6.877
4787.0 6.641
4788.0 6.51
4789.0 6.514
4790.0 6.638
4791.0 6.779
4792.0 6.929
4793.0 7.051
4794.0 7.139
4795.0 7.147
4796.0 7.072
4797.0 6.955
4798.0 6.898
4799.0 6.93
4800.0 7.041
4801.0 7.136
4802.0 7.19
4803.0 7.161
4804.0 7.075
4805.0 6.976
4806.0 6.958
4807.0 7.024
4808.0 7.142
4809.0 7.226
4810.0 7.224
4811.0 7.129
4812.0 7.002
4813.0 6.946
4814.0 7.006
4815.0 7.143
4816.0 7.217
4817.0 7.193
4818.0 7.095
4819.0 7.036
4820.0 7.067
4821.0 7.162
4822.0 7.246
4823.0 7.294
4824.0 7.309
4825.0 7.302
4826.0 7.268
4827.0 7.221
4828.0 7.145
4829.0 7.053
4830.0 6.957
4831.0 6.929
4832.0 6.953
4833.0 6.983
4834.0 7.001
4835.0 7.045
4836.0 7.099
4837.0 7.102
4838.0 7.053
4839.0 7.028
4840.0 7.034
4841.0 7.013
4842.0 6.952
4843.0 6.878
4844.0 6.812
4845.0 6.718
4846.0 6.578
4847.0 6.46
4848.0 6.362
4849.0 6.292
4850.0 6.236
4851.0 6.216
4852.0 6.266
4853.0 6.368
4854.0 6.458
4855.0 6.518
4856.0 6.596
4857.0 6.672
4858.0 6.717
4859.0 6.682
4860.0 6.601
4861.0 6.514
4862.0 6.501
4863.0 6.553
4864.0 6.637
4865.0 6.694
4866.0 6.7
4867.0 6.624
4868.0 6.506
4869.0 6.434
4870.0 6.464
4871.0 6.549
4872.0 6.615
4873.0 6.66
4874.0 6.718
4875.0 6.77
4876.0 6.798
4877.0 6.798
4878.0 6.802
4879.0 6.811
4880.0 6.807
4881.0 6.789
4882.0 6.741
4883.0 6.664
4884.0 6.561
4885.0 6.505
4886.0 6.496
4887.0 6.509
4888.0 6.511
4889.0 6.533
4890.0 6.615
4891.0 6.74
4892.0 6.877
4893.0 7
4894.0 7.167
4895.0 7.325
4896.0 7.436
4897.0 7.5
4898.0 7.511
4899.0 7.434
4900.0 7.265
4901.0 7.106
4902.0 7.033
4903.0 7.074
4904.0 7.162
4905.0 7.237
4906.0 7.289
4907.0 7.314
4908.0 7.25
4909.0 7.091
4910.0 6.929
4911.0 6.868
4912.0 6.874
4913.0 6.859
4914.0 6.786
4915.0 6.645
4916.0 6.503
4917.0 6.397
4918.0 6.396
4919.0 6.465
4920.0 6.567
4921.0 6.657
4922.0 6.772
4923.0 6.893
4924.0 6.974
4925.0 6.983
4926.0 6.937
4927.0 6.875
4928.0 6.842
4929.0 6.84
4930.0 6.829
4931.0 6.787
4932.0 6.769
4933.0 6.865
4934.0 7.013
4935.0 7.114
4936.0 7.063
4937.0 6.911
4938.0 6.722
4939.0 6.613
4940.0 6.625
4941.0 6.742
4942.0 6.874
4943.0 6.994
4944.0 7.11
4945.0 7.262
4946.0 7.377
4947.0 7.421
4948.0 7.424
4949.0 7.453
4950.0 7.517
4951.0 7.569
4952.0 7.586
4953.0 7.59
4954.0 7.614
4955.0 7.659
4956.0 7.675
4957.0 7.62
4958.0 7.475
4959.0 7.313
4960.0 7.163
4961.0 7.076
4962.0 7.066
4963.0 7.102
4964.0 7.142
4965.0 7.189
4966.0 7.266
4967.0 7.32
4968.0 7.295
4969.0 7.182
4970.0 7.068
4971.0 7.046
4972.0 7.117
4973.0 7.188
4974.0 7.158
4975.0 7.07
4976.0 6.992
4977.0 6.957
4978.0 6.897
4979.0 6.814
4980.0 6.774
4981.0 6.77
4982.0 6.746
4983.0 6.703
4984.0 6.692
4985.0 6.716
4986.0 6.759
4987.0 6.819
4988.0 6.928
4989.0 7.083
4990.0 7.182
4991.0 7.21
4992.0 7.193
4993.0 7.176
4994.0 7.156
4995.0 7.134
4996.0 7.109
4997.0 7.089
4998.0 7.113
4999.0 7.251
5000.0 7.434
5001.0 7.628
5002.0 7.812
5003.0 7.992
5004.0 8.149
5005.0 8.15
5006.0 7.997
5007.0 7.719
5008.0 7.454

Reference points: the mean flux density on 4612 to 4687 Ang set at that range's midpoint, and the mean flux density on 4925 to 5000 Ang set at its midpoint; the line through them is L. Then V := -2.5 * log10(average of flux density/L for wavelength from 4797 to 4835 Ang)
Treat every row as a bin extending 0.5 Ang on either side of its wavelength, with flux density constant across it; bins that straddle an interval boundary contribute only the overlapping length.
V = -0.03 mag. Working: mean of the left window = 6.62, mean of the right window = 7.09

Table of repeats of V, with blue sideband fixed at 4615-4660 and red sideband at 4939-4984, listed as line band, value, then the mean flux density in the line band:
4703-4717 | 0.07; 6.42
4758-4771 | 0.07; 6.47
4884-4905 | 0.01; 6.99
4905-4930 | 0.04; 6.84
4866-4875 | 0.07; 6.59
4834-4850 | 0.03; 6.82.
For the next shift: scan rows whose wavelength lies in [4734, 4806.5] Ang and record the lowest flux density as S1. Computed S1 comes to 6.273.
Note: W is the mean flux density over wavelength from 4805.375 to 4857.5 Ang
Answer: 6.92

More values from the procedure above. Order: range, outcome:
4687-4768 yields 6.59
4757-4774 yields 6.53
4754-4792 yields 6.67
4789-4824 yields 7.06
